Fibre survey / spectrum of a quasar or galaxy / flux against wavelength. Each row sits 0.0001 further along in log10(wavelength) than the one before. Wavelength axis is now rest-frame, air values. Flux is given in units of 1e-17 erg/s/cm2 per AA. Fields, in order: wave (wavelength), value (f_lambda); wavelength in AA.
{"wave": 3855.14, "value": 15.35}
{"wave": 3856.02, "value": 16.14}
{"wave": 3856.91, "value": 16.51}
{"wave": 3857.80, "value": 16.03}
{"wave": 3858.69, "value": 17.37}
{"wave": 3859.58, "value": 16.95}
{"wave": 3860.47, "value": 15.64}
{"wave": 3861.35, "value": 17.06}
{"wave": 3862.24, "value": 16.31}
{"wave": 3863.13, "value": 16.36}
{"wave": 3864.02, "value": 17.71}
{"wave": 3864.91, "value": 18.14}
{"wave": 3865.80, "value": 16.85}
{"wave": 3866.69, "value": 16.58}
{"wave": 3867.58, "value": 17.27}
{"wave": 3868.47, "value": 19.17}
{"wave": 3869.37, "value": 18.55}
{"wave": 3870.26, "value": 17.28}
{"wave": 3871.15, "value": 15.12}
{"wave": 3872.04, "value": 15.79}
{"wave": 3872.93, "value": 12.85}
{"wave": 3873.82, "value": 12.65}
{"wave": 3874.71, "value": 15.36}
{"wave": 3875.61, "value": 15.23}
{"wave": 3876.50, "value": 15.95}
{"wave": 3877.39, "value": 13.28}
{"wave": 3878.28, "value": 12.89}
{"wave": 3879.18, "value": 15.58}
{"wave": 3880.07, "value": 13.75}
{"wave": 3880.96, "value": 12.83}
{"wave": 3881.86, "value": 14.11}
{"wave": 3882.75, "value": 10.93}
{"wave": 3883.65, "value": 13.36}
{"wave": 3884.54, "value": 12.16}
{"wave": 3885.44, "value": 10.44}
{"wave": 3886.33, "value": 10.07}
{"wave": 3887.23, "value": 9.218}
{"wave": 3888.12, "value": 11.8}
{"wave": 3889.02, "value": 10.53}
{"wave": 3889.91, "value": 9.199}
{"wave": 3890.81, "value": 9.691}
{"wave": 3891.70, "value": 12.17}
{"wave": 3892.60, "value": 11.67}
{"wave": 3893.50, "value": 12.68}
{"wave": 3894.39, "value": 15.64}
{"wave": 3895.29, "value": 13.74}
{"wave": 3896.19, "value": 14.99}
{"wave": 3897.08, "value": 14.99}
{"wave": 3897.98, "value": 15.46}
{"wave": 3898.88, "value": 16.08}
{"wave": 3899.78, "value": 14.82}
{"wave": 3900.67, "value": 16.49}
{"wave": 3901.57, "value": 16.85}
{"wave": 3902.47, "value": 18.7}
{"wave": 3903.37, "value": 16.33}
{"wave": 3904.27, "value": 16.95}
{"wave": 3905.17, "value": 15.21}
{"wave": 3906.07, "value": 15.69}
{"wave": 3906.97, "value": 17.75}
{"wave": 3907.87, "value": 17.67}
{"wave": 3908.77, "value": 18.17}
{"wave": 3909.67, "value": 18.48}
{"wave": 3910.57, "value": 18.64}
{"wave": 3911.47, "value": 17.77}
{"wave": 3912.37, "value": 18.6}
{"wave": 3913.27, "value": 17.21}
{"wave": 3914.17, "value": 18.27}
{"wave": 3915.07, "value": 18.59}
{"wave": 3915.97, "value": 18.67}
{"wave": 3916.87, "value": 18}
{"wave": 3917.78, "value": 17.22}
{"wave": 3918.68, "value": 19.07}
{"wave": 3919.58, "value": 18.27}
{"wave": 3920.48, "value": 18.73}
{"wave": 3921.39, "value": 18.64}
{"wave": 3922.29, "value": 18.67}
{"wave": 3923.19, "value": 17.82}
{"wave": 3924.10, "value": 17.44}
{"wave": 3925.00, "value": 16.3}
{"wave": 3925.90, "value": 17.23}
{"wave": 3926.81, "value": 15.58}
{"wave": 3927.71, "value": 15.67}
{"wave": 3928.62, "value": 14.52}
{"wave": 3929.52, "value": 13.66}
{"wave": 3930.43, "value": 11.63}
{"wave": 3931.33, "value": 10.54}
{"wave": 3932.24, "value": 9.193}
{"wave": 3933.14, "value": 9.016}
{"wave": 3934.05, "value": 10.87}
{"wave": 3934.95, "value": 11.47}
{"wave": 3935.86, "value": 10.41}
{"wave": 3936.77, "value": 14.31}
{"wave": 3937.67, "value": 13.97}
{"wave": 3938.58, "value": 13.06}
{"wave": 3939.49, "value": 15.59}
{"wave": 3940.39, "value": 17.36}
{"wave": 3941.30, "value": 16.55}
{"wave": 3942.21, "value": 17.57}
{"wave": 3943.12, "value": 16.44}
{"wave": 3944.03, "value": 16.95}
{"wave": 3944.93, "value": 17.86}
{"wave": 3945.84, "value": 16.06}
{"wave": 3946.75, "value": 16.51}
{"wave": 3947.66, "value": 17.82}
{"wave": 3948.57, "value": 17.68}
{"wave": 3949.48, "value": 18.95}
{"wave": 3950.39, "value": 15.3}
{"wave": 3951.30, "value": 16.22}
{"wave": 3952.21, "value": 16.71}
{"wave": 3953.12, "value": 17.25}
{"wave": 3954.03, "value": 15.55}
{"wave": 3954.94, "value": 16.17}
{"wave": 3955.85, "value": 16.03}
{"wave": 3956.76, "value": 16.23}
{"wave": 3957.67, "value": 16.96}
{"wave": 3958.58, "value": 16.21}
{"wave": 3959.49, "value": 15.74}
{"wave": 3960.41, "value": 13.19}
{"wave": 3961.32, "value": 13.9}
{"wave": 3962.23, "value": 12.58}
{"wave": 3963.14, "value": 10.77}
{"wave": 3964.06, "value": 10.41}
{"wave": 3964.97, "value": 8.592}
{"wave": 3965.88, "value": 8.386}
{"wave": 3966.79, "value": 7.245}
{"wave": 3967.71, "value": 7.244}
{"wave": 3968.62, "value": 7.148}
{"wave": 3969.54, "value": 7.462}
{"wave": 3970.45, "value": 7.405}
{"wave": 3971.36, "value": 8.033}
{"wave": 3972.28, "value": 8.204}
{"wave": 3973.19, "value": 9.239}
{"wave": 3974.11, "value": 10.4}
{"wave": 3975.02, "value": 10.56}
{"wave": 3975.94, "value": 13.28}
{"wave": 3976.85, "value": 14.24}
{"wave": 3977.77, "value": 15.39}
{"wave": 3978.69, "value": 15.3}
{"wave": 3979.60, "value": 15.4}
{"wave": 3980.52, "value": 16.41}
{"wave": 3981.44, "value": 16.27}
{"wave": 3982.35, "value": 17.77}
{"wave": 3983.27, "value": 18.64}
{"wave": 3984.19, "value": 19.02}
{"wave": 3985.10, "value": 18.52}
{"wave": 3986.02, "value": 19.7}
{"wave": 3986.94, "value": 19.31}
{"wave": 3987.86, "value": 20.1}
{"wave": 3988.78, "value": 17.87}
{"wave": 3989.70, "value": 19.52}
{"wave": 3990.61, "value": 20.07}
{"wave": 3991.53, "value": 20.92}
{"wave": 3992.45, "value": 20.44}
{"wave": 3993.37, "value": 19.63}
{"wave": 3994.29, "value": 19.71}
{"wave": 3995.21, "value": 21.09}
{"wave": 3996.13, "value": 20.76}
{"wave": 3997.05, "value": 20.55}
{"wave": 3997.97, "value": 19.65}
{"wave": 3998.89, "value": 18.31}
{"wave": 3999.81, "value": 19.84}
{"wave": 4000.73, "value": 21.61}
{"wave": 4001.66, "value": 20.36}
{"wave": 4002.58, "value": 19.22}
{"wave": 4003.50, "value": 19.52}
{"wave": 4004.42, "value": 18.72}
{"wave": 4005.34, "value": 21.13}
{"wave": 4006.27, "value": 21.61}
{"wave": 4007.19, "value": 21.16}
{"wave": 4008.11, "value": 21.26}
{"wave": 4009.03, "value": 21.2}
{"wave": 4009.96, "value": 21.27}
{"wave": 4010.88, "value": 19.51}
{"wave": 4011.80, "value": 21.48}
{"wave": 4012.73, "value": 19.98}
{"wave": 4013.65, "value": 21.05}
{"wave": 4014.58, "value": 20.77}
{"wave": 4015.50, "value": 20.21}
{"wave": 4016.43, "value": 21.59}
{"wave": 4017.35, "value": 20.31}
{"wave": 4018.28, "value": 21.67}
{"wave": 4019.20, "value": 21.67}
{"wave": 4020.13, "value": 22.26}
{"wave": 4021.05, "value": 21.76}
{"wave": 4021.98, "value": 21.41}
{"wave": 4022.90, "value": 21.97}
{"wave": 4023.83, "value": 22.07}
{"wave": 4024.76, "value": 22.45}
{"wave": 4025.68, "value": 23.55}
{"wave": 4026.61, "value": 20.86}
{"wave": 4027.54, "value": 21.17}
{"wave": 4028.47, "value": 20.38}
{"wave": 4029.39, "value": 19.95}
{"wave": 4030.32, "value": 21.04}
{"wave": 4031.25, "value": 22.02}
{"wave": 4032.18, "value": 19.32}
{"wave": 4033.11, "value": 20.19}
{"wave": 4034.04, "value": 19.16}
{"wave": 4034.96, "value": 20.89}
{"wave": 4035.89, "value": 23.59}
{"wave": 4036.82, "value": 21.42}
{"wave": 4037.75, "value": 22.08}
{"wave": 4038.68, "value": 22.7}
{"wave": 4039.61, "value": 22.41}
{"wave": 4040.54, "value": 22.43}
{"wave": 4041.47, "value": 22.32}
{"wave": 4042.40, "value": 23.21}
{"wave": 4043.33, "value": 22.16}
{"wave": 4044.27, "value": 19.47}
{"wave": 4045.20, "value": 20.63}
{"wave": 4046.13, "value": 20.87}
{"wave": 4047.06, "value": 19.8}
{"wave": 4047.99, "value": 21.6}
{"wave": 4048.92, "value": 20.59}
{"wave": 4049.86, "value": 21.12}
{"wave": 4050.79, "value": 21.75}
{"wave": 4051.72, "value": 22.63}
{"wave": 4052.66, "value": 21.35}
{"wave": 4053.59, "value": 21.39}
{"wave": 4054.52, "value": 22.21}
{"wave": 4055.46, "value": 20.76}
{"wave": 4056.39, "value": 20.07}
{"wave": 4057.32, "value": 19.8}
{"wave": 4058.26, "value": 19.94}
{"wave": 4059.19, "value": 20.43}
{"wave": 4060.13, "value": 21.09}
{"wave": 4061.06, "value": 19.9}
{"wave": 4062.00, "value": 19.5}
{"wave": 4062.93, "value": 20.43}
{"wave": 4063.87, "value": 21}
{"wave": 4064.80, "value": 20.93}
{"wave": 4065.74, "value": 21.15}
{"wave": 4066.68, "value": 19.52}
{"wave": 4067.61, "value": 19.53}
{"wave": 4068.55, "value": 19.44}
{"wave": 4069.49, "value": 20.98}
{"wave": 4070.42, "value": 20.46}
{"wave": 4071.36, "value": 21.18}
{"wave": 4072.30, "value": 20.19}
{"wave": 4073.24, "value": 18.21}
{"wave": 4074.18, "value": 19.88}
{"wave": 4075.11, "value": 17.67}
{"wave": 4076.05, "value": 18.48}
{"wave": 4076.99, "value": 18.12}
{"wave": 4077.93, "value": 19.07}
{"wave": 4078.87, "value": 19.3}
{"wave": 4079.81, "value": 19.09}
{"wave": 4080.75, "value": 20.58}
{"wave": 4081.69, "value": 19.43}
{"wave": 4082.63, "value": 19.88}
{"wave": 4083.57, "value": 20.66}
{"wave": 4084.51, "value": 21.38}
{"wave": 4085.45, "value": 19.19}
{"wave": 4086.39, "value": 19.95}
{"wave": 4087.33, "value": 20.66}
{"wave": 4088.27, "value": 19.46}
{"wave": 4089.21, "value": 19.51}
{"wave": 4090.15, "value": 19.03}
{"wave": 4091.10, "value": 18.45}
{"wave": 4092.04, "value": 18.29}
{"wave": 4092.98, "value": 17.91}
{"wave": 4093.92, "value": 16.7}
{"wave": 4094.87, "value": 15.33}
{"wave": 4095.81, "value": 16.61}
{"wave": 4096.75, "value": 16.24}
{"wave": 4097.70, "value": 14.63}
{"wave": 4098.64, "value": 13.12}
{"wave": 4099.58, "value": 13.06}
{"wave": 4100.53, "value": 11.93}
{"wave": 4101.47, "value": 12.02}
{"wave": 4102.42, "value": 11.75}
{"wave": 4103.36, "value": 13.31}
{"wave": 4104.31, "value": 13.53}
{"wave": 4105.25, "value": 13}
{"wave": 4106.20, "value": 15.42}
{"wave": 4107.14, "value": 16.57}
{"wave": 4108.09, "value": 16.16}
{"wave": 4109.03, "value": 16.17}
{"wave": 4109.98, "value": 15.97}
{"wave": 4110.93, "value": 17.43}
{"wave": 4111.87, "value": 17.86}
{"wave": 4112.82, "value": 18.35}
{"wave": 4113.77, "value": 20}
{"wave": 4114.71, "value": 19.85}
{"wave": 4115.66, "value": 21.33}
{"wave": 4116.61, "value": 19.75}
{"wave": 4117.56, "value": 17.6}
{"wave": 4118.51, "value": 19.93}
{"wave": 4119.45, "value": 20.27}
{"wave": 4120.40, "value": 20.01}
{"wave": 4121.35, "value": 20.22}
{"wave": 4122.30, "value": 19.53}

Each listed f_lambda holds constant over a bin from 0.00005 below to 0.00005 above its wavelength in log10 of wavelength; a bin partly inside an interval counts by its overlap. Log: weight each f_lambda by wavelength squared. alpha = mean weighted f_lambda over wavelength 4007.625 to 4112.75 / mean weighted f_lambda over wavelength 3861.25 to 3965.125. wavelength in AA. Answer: 1.38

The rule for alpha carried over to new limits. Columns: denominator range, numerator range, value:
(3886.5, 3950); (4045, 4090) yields 1.41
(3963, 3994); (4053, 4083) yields 1.47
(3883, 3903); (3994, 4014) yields 1.63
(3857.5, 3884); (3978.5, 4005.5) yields 1.31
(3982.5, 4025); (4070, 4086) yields 0.99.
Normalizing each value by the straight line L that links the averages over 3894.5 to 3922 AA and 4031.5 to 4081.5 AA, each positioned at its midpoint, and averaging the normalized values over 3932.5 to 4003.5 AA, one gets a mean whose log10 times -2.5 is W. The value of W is 0.20 mag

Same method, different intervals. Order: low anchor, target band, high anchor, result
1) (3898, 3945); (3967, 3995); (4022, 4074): 0.22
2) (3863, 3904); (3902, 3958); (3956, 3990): -0.16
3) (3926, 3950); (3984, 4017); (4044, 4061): -0.12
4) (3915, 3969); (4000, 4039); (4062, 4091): -0.19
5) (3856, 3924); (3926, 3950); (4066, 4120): 0.11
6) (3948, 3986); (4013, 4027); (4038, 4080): -0.22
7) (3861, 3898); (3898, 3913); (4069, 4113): -0.17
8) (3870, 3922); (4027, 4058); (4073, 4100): -0.21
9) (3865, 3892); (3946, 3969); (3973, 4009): 0.21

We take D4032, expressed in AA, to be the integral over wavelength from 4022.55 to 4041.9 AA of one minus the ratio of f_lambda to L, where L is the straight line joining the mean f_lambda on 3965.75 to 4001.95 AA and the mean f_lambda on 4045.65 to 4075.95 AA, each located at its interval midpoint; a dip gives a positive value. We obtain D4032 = -2.9 AA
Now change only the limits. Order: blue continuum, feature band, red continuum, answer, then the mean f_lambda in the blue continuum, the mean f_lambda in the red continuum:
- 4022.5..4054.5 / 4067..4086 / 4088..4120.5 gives -0.96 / 21.4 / 16.7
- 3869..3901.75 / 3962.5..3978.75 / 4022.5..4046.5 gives 7.41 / 13.6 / 21.5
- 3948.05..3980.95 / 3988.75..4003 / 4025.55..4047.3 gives -2.98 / 12.9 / 21.3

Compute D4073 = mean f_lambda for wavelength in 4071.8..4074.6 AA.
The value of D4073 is 19.4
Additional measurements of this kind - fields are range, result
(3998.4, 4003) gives 19.9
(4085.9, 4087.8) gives 20.3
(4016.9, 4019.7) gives 21.2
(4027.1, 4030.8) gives 20.6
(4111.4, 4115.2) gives 19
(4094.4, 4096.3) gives 16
